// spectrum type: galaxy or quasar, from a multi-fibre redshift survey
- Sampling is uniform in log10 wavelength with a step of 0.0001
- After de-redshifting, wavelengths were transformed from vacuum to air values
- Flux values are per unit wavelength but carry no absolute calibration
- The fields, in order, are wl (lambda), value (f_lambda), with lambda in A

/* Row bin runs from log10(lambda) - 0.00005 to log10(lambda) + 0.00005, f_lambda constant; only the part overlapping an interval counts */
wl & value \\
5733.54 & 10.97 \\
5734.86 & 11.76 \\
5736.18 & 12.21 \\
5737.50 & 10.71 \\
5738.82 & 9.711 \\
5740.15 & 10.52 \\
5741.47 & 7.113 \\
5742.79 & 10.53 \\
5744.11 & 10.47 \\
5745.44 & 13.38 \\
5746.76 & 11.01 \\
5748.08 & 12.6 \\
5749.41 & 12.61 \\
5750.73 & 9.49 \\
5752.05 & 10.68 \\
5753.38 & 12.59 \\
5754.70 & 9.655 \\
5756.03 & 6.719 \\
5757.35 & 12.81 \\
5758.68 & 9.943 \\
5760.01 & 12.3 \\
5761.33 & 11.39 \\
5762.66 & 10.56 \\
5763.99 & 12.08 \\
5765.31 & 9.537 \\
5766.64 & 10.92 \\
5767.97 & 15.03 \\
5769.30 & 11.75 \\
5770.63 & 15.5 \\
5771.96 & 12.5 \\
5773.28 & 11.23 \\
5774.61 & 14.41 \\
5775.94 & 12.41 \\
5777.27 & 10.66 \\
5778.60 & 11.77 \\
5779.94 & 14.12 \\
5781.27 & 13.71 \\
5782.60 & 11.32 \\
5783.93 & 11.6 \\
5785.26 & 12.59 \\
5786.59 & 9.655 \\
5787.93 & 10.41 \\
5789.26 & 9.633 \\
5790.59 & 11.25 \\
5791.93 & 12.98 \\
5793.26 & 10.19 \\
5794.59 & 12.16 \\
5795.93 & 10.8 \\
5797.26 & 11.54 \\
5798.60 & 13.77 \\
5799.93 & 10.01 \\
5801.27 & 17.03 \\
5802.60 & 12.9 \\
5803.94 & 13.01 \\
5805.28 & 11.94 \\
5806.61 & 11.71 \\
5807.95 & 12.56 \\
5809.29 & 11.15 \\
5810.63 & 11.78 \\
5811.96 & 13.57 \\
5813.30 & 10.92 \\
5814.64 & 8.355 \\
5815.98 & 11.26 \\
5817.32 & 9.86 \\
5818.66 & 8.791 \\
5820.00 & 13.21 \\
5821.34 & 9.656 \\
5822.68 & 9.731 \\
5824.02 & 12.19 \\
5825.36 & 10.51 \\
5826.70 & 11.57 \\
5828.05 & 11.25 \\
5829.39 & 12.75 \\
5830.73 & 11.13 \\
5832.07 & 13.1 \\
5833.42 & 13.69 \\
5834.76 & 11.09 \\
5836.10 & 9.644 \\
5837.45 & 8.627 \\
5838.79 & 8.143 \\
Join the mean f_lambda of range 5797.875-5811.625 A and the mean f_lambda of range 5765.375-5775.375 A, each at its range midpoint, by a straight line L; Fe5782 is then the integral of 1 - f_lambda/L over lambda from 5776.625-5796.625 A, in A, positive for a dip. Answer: 1.9 A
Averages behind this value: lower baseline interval 12.8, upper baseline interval 12.6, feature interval 11.5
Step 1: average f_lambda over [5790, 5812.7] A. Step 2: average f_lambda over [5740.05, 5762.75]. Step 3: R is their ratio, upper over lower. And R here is 1.1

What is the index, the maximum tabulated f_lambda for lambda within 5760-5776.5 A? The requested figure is 15.5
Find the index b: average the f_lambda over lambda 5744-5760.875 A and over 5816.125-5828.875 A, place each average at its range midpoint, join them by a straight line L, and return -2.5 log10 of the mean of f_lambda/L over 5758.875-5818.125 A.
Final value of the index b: -0.09 mag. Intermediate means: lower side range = 11.1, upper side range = 10.8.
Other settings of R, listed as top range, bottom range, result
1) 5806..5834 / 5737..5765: 1.05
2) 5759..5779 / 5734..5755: 1.10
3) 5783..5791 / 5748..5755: 0.97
